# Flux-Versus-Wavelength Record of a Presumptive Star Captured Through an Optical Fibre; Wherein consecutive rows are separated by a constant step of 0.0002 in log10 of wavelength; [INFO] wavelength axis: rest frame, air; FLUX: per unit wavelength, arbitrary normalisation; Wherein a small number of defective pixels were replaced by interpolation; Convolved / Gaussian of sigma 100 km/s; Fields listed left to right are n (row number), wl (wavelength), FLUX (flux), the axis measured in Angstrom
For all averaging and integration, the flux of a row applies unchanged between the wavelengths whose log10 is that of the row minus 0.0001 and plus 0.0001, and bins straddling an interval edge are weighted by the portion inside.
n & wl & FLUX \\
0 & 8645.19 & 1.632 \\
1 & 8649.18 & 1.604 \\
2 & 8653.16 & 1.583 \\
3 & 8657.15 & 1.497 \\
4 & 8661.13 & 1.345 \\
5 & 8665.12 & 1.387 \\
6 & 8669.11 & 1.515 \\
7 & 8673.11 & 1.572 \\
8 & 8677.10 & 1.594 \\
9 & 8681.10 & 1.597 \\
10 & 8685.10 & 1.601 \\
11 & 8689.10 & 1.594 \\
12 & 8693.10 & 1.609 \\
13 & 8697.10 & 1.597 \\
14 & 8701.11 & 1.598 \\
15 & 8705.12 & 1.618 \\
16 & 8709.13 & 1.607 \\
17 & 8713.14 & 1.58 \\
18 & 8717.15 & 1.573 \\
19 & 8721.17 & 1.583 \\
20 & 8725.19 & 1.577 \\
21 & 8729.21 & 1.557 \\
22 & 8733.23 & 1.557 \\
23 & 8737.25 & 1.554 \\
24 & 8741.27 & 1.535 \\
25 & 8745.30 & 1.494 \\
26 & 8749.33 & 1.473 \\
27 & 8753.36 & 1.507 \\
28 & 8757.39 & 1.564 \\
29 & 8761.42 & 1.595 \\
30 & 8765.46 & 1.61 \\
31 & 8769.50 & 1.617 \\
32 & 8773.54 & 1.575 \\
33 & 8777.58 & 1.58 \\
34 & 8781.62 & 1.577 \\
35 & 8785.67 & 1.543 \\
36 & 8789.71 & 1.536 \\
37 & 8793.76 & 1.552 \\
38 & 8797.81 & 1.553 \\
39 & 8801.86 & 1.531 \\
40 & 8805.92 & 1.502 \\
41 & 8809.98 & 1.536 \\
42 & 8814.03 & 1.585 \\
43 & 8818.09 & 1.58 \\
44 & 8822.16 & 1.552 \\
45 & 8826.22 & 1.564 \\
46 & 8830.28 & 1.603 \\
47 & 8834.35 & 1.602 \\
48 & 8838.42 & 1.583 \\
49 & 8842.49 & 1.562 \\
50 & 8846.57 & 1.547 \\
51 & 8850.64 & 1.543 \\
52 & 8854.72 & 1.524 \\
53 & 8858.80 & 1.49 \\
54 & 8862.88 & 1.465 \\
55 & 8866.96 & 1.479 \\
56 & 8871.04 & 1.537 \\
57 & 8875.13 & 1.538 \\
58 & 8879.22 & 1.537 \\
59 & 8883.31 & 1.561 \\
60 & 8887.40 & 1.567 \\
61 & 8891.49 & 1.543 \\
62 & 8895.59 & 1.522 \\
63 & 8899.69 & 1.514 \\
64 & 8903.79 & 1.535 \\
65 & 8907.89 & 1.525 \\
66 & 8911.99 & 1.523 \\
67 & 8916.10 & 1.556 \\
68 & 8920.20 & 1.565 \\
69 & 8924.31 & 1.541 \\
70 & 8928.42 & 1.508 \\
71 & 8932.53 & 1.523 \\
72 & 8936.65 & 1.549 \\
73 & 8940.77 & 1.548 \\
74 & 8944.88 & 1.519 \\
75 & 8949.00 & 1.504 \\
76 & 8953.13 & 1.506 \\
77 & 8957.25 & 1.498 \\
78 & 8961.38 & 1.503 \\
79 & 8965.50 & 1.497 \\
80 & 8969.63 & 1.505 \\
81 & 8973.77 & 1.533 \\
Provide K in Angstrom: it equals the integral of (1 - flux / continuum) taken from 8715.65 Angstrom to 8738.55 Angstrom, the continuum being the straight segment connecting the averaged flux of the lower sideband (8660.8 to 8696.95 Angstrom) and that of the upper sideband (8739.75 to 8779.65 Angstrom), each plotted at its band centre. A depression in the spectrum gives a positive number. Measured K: -0.2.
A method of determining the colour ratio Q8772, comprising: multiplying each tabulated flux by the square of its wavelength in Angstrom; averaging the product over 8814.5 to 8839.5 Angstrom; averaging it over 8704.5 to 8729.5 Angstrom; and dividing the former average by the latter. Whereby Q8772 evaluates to 1.0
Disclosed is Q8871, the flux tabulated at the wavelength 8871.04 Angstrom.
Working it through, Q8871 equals 1.537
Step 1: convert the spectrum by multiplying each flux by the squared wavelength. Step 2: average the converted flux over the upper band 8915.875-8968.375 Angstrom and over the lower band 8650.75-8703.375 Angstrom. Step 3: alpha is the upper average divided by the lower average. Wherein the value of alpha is 1.05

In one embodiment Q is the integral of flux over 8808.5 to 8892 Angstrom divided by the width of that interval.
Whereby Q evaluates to 1.55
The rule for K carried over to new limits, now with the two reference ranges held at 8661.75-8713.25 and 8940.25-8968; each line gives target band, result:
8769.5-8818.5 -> -0.36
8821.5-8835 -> -0.39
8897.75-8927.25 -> -0.35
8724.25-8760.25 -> 0.48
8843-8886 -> 0.13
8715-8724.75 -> -0.11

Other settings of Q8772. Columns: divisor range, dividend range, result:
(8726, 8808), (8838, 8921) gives 1.01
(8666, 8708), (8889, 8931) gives 1.02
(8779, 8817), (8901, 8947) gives 1.02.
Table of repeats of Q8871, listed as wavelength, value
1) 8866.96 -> 1.479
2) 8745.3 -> 1.494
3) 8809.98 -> 1.536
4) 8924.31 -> 1.541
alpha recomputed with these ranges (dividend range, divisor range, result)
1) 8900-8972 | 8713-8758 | 1.03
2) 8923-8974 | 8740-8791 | 1.02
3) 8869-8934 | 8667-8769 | 1.02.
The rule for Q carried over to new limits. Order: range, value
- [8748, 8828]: 1.56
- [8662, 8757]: 1.56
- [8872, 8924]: 1.54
